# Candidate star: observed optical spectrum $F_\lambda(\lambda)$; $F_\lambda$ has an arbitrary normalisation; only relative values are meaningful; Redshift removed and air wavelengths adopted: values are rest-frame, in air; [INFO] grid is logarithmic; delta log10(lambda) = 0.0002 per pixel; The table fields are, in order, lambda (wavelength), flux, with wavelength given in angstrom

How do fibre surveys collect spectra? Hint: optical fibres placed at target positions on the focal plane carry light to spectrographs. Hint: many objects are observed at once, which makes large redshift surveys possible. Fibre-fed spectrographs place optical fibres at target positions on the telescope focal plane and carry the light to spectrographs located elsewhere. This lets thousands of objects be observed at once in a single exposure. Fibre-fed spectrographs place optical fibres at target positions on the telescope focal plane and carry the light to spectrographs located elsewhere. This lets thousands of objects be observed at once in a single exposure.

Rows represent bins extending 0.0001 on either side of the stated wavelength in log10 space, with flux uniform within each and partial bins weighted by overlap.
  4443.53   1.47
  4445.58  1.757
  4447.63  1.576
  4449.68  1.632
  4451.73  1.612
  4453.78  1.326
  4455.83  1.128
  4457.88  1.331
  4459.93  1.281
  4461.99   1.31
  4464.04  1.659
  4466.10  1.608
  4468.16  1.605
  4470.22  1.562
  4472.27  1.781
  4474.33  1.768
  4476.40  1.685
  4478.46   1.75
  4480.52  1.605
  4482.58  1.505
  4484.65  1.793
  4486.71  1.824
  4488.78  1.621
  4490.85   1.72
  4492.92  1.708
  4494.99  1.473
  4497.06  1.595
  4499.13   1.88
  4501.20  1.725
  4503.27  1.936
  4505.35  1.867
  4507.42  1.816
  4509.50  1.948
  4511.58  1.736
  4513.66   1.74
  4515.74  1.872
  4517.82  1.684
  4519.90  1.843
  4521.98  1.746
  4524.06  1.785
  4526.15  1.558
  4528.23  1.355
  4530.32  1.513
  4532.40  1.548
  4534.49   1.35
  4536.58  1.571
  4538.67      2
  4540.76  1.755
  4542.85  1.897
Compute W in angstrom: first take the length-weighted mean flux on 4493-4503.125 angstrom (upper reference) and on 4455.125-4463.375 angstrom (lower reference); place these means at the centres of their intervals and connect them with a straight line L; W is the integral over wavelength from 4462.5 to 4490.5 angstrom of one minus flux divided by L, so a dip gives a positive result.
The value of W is -3.9 angstrom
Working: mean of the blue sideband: 1.29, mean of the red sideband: 1.7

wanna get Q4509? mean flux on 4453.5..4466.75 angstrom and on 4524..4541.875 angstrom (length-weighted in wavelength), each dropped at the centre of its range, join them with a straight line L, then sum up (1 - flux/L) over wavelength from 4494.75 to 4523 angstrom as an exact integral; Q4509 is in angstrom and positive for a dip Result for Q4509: -4.9 angstrom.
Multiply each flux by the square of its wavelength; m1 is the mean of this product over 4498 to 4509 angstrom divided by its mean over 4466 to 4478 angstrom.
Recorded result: 1.1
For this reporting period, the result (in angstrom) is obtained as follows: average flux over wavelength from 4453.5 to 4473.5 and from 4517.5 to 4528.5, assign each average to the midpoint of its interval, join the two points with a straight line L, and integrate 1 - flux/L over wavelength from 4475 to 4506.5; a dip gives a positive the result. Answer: -2.96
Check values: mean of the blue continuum 1.47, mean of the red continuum 1.68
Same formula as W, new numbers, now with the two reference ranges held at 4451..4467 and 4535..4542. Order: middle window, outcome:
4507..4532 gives -0.7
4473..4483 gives -1.3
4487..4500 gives -1.0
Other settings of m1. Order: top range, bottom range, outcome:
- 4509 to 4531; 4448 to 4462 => 1.26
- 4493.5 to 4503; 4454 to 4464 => 1.32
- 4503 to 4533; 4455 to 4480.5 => 1.14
